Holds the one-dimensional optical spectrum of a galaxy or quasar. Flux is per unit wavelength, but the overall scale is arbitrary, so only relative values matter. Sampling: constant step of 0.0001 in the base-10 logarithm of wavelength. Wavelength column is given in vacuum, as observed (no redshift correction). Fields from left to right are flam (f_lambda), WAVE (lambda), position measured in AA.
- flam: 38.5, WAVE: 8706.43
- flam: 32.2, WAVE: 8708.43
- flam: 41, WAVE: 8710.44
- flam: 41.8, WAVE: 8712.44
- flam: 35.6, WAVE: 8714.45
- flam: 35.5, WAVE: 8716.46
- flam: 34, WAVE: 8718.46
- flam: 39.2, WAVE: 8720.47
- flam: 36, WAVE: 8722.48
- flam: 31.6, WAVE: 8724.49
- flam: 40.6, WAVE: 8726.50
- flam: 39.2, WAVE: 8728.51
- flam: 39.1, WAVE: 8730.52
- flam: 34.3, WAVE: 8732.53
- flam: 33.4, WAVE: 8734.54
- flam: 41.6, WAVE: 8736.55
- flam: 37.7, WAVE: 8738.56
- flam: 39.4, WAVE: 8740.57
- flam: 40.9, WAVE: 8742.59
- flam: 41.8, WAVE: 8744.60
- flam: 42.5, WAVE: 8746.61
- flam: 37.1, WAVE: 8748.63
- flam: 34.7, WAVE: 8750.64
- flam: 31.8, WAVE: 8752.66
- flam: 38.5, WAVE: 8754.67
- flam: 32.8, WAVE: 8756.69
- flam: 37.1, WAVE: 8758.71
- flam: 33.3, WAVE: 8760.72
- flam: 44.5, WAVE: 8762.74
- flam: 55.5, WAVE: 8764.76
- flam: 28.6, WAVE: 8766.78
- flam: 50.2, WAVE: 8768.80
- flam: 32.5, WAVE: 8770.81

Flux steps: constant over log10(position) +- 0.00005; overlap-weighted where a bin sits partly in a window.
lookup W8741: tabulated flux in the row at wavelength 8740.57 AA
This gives 39.4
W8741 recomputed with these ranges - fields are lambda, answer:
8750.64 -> 34.7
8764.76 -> 55.5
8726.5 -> 40.6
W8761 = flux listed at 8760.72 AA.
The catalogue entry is 33.3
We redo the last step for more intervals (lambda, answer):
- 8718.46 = 34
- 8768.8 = 50.2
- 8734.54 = 33.4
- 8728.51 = 39.2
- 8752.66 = 31.8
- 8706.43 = 38.5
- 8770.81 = 32.5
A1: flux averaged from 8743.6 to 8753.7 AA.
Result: 37.6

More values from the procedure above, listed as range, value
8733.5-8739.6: 37.6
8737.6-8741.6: 38.5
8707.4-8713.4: 38.4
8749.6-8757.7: 34.5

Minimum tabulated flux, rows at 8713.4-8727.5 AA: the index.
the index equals 31.6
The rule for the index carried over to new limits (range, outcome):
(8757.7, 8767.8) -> 28.6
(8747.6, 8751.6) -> 34.7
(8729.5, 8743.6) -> 33.4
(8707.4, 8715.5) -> 32.2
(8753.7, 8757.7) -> 32.8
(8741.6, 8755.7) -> 31.8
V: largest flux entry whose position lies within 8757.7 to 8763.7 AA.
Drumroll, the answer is 44.5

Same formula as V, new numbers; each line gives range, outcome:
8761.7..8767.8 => 55.5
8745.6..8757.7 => 42.5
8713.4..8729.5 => 40.6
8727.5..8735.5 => 39.2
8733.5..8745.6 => 41.8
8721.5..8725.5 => 36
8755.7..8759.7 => 37.1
